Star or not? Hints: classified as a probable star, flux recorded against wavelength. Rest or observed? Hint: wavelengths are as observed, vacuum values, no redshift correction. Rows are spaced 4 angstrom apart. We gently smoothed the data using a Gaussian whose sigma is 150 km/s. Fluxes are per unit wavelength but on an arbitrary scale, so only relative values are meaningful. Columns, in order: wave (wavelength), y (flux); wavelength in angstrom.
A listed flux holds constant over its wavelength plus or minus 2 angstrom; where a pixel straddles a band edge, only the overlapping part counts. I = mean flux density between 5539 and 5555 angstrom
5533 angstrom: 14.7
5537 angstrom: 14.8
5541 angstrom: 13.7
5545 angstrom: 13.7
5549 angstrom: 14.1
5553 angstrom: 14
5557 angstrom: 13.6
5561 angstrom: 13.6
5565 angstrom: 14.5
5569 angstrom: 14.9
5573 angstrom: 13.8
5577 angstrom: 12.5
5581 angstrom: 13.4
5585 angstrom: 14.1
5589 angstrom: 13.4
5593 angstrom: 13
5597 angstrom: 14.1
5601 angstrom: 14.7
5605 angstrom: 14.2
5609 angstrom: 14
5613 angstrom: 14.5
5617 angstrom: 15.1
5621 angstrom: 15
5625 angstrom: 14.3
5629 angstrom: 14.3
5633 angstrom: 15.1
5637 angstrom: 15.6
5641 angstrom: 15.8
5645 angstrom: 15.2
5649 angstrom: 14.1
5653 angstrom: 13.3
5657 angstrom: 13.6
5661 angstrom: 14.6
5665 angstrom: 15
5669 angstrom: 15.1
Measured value 13.9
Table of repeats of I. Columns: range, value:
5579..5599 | 13.6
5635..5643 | 15.7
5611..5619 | 14.8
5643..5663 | 14.2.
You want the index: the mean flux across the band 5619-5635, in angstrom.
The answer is 14.7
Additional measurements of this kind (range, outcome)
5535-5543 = 14.2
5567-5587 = 13.7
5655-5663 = 14.1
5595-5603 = 14.4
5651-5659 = 13.4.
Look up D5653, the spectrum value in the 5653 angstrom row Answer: 13.3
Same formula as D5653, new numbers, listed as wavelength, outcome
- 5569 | 14.9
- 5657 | 13.6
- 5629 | 14.3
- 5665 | 15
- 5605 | 14.2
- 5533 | 14.7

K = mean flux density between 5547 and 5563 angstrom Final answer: 13.8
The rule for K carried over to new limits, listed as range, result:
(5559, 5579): 13.9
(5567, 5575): 14.4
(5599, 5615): 14.3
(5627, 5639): 15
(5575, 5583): 12.9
